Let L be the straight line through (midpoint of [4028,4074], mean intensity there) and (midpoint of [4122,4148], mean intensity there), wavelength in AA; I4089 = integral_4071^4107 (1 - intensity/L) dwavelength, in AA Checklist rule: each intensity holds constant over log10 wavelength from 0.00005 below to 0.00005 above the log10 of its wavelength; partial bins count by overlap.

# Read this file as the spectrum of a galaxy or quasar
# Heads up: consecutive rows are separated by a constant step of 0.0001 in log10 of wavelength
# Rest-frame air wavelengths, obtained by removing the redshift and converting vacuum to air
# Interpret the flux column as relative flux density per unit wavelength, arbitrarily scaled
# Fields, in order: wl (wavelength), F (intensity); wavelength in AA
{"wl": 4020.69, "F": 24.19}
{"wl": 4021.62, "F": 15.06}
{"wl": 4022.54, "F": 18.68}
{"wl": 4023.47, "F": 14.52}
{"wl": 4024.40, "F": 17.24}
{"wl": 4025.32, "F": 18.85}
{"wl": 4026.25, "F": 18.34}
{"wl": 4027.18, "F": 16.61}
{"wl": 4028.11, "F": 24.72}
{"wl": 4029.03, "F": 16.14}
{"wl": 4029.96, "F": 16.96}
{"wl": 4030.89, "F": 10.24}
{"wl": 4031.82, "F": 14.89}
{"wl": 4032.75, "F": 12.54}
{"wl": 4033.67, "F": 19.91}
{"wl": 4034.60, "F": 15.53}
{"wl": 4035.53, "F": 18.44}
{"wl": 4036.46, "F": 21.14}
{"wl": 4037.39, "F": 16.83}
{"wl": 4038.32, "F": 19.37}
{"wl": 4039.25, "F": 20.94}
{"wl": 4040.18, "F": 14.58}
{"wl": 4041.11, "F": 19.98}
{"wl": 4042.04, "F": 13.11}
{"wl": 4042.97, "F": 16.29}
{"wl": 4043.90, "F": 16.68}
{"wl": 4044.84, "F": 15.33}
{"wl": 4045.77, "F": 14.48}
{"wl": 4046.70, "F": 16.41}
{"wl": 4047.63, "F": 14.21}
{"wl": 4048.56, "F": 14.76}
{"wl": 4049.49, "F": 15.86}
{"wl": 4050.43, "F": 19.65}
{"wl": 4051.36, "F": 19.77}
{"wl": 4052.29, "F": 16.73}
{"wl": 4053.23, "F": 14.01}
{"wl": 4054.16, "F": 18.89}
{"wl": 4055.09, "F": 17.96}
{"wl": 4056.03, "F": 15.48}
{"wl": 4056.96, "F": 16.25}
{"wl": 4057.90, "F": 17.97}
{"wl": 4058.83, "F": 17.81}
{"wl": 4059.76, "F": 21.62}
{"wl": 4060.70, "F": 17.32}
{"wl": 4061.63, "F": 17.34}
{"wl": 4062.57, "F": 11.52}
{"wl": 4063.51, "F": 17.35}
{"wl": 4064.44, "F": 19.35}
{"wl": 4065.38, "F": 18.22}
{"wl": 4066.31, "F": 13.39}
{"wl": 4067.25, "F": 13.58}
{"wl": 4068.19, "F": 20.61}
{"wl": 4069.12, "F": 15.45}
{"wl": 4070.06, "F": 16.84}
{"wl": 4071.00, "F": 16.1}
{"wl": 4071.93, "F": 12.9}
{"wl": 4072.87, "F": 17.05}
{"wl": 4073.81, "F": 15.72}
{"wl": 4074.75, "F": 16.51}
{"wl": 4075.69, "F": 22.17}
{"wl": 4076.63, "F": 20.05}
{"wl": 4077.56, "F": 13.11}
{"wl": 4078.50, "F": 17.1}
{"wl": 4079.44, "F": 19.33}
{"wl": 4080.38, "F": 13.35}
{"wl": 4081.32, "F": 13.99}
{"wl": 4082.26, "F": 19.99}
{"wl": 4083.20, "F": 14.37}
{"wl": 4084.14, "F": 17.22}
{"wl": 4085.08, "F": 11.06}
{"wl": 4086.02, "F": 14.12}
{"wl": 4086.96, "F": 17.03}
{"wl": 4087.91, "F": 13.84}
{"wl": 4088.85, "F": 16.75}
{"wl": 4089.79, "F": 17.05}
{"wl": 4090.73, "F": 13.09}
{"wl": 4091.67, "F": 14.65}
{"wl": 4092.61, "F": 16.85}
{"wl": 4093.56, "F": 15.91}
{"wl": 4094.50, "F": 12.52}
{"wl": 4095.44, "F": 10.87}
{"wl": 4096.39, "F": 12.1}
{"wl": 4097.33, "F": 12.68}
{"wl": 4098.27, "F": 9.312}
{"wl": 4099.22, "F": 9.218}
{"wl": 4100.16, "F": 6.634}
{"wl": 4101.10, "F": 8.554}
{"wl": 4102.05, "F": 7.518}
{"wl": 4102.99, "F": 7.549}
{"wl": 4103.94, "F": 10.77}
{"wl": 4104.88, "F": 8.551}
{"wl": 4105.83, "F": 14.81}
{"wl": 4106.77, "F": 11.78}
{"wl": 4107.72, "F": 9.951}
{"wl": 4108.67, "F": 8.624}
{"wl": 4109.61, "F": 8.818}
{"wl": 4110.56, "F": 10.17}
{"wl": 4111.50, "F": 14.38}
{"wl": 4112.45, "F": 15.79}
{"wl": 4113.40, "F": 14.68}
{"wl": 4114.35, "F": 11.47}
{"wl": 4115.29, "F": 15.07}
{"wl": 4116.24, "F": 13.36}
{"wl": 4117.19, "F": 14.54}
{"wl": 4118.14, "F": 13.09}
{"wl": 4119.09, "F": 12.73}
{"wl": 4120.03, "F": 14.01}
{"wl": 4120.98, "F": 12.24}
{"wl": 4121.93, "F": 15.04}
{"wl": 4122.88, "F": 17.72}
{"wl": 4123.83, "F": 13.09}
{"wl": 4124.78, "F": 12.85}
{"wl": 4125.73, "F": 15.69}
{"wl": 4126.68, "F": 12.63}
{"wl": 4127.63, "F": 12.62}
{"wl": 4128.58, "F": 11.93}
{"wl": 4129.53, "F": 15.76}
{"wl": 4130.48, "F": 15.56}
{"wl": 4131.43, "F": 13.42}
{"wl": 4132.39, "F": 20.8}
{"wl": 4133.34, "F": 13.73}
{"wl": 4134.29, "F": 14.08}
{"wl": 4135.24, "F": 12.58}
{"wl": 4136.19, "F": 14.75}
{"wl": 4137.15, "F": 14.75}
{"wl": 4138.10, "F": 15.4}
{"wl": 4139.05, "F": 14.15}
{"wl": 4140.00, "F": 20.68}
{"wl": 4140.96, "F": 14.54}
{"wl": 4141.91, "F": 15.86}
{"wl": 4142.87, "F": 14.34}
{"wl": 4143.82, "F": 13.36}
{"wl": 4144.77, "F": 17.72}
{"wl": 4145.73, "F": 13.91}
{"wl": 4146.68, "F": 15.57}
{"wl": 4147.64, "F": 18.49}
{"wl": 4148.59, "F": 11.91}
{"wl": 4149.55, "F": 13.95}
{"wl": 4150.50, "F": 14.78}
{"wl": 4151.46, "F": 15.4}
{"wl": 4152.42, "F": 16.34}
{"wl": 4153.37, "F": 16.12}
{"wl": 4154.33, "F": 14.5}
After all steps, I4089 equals 4.7 AA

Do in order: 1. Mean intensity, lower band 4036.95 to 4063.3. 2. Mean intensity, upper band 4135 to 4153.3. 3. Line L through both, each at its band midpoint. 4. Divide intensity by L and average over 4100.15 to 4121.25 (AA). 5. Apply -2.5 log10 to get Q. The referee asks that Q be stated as 0.332 mag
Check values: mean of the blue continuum 16.8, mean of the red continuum 15.2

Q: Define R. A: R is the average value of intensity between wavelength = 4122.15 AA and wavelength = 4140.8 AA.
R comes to 14.8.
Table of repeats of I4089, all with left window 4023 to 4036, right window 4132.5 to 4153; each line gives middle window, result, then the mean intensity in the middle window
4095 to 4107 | 4.4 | 9.99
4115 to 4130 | 1.5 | 13.9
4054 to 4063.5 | -0.5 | 17.2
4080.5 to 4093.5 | 0.5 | 15.3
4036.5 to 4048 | -0.1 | 16.7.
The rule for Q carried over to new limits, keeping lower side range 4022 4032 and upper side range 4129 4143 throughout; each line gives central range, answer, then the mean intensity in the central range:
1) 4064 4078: -0.02 mag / 16.7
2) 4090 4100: 0.26 mag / 12.6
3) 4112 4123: 0.12 mag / 14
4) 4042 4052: 0.04 mag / 16.2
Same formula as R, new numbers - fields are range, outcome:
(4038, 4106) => 15.3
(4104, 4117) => 12.1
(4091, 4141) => 13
